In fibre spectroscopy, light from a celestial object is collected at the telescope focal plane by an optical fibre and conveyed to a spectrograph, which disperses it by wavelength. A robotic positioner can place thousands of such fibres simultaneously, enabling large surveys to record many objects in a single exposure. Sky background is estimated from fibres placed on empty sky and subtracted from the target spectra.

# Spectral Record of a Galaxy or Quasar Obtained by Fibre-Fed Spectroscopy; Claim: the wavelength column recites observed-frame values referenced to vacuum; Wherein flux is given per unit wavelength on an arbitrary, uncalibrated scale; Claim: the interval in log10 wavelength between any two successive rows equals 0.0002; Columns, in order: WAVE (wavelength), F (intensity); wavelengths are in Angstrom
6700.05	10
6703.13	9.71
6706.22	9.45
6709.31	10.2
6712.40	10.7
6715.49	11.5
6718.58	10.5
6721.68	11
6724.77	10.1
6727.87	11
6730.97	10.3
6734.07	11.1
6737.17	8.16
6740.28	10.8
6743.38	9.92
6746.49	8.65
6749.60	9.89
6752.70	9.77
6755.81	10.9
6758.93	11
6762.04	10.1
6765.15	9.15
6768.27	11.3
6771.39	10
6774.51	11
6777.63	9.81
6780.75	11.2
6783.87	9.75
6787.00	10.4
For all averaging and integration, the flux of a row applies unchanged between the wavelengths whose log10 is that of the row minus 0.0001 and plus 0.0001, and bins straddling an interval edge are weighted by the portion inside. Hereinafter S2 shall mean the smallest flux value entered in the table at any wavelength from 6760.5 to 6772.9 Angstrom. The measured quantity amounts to 9.15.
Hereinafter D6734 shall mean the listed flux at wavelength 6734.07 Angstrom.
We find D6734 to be 11.1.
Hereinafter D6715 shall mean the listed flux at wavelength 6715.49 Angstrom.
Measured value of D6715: 11.5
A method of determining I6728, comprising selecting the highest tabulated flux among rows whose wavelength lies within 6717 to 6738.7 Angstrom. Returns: 11.1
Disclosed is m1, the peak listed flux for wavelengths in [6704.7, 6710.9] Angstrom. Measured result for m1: 10.2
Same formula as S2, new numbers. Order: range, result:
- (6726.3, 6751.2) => 8.16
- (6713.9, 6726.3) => 10.1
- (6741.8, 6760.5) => 8.65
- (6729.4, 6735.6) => 10.3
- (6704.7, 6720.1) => 9.45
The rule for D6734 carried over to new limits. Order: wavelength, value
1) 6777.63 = 9.81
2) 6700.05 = 10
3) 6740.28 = 10.8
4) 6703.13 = 9.71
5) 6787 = 10.4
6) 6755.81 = 10.9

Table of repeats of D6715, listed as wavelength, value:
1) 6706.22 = 9.45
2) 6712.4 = 10.7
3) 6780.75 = 11.2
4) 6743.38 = 9.92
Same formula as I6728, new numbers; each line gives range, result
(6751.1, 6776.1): 11.3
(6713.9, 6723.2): 11.5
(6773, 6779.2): 11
